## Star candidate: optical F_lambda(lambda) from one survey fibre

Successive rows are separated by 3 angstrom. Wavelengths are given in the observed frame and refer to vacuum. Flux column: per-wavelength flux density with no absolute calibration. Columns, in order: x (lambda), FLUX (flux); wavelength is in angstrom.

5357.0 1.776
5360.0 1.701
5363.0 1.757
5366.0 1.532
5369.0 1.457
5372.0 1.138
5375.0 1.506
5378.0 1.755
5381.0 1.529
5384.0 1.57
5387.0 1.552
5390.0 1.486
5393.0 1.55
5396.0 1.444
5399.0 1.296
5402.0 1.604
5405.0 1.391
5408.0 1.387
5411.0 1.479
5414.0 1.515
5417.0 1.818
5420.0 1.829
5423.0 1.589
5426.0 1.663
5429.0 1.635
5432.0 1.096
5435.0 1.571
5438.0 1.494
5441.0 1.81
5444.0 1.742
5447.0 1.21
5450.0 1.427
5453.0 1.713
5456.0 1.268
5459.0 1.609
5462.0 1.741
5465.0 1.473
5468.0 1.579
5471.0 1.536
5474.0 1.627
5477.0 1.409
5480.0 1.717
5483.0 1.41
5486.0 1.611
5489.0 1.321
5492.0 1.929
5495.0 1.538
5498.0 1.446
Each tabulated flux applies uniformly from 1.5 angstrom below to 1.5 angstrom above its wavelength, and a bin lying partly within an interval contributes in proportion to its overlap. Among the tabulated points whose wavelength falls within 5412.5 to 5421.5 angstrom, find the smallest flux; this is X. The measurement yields 1.515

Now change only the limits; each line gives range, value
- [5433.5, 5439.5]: 1.494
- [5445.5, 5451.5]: 1.21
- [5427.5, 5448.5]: 1.096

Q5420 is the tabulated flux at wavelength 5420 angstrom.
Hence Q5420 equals 1.829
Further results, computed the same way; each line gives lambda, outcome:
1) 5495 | 1.538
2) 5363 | 1.757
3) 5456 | 1.268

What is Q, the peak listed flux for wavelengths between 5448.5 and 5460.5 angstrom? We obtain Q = 1.713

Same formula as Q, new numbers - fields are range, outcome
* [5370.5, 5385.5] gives 1.755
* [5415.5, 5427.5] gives 1.829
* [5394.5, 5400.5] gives 1.444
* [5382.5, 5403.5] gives 1.604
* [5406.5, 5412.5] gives 1.479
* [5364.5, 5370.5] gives 1.532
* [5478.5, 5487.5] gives 1.717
